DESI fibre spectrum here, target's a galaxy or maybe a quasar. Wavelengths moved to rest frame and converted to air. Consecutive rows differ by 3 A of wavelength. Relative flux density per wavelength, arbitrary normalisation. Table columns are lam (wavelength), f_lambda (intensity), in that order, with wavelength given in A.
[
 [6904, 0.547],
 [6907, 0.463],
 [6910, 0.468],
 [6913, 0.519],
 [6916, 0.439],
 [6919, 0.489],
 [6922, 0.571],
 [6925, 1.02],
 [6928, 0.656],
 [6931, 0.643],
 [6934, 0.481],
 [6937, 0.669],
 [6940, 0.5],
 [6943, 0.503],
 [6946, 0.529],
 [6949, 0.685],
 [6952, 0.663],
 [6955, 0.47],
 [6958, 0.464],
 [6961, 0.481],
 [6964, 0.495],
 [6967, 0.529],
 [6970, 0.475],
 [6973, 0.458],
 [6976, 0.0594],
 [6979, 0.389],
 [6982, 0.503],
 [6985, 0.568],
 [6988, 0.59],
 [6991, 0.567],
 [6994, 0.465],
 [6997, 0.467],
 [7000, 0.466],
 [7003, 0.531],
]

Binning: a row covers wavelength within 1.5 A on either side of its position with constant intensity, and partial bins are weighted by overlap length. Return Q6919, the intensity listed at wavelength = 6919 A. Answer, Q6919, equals 0.489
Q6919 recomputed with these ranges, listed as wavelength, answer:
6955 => 0.47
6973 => 0.458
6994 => 0.465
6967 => 0.529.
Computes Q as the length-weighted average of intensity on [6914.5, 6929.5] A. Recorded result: 0.635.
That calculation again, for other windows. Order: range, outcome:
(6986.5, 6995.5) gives 0.541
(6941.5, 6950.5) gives 0.572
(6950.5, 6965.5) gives 0.515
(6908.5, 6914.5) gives 0.494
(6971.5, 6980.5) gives 0.302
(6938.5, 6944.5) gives 0.501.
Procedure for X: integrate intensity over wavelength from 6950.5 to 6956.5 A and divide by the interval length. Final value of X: 0.567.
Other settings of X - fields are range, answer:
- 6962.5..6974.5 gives 0.489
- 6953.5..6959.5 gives 0.467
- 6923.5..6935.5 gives 0.7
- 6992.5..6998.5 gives 0.466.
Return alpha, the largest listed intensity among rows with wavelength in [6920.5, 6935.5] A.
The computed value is 1.02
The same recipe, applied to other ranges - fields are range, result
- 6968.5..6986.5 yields 0.568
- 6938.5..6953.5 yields 0.685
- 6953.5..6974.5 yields 0.529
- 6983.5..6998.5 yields 0.59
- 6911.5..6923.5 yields 0.571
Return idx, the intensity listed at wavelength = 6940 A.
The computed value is 0.5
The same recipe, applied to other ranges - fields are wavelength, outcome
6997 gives 0.467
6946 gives 0.529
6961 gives 0.481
